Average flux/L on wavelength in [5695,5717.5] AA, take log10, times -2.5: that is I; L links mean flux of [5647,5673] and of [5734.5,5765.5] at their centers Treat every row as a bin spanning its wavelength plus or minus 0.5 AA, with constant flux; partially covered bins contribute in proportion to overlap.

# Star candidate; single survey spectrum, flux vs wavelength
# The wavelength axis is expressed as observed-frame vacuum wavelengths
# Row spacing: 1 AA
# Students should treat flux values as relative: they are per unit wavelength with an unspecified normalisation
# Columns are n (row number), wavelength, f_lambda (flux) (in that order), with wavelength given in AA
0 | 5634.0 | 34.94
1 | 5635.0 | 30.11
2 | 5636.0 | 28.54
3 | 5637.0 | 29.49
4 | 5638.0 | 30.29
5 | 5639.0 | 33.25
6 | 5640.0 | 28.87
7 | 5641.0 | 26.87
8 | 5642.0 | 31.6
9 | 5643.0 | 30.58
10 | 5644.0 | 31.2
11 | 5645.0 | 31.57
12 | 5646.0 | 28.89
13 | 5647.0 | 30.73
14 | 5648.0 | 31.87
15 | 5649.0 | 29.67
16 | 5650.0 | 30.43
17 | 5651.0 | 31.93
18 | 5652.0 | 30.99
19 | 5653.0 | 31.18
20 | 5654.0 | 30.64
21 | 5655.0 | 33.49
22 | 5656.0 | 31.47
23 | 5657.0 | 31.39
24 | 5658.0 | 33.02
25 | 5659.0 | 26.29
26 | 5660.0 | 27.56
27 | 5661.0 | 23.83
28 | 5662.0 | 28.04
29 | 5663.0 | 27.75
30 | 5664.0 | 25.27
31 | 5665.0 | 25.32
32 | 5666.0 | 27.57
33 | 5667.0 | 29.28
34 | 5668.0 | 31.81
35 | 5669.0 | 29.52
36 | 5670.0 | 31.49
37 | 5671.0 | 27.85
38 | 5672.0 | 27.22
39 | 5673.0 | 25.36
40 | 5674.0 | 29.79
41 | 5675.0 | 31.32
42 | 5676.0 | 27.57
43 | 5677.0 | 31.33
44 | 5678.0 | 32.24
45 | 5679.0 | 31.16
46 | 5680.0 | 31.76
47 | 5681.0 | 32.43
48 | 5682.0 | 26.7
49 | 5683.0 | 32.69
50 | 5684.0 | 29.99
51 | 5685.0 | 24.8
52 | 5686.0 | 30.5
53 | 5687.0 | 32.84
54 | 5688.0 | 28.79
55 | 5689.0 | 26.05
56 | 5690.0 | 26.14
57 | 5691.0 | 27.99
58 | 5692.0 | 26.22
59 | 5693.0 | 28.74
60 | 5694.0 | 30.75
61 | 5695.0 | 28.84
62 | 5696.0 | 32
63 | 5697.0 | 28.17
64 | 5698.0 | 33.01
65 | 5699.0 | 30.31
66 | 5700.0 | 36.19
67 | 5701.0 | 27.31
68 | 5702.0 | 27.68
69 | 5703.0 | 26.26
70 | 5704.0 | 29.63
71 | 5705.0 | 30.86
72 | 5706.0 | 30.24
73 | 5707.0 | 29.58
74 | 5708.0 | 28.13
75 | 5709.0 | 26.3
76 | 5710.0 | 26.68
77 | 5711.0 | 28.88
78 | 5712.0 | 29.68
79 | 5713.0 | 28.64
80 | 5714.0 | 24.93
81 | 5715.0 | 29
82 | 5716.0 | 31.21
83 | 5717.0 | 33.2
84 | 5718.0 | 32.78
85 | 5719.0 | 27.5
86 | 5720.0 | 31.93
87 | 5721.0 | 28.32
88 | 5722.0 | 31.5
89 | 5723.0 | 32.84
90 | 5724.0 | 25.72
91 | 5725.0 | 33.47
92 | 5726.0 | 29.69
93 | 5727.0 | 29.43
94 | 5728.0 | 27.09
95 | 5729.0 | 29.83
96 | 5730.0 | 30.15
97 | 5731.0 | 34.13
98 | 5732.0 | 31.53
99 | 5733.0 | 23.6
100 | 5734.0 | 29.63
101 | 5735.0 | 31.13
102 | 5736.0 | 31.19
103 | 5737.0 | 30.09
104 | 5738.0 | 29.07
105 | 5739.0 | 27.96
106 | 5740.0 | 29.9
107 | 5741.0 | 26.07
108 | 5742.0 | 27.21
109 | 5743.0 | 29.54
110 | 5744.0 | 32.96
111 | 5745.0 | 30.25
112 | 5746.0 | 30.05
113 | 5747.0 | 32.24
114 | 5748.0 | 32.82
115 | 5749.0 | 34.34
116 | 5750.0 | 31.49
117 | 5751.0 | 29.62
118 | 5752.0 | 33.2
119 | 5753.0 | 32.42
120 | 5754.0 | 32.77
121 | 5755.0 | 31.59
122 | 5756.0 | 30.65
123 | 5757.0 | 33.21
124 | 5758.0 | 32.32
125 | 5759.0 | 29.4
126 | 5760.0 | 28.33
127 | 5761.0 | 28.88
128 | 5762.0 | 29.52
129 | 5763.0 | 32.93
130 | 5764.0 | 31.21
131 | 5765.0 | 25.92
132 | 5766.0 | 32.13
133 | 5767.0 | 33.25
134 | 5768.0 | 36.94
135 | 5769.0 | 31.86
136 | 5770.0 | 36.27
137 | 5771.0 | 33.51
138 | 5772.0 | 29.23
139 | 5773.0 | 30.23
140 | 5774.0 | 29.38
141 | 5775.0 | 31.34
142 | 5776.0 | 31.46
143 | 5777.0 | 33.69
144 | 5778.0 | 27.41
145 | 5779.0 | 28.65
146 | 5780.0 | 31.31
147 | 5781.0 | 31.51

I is 0.020 mag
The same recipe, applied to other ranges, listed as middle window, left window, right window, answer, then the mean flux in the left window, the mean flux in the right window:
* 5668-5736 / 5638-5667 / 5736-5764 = 0.02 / 29.7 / 30.7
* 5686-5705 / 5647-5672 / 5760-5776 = 0.03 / 29.5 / 31.4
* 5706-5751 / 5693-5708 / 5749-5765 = 0.03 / 30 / 31.1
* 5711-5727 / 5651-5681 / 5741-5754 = 0.02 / 29.5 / 31.2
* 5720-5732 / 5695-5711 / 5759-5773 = -0.01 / 29.5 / 31.4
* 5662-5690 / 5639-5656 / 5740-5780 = 0.06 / 30.8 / 31.1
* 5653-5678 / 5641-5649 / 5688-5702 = 0.04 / 30.6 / 29.3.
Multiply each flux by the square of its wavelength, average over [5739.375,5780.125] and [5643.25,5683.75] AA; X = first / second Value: 1.08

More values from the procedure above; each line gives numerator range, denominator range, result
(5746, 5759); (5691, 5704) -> 1.10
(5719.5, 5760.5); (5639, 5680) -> 1.06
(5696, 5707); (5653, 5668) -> 1.06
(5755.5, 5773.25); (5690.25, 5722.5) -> 1.09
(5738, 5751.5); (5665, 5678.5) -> 1.06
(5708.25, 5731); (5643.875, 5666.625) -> 1.02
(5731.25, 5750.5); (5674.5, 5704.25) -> 1.03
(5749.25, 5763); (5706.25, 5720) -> 1.09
